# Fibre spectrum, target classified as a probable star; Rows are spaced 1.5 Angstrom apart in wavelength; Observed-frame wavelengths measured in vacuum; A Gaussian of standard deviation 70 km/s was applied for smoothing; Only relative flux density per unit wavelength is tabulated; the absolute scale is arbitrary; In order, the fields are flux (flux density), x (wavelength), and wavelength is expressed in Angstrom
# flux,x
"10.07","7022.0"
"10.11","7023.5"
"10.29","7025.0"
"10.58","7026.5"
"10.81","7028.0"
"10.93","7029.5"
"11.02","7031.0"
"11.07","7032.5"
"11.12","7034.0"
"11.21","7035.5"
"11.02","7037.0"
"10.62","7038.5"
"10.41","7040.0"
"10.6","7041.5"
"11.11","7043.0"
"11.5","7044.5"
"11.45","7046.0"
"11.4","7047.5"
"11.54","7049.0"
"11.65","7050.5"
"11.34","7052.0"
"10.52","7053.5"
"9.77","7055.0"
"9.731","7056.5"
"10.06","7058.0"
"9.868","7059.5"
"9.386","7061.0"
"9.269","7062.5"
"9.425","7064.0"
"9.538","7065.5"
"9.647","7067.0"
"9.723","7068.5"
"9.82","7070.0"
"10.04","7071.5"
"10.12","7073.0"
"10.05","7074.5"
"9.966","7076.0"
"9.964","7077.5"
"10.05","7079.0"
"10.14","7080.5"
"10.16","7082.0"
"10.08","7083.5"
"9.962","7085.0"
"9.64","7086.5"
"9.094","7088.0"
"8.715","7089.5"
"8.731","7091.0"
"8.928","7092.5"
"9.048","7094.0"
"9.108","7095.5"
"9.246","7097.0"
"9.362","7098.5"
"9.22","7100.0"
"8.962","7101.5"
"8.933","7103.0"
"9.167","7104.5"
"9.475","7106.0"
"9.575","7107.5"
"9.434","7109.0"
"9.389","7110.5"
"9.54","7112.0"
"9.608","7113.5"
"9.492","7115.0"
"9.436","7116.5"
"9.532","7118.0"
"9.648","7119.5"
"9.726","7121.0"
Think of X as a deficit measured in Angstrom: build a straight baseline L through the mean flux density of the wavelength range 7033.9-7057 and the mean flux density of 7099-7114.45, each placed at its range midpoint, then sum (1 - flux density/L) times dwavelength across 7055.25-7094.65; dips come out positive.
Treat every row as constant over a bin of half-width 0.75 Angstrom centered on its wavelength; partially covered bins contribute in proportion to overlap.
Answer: 1.9 Angstrom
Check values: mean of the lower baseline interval 10.9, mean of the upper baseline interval 9.33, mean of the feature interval 9.66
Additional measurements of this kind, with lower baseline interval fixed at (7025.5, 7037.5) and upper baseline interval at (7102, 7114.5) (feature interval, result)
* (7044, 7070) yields 0.31 Angstrom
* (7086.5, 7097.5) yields 0.79 Angstrom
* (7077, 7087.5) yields -0.07 Angstrom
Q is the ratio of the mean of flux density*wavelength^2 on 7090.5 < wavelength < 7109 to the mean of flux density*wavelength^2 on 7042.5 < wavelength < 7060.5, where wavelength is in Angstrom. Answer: 0.86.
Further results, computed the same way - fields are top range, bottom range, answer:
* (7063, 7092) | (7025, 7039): 0.90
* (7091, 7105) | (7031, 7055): 0.83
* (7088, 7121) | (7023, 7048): 0.87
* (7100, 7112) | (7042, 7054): 0.83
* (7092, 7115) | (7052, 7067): 0.96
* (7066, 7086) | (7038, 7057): 0.92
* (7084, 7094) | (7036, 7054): 0.84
